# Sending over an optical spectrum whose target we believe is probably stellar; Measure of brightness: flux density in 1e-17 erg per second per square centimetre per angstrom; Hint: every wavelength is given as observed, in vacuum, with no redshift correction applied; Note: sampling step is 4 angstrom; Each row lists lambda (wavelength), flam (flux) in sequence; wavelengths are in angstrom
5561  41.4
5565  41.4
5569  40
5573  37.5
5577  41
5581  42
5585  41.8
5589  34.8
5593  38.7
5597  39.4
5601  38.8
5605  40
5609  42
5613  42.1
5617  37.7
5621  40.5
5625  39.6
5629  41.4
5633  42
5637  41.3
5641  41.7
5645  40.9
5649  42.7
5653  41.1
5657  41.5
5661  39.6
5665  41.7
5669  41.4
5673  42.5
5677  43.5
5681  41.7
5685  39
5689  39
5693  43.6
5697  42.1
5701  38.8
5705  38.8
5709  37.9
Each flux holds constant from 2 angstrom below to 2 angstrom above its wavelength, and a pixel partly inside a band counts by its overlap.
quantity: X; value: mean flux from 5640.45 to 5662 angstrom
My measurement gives 41.3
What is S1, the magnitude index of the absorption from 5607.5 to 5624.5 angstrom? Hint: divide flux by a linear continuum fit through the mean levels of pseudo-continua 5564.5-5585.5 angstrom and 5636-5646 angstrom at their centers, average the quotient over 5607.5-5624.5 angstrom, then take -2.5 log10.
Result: 0.015 mag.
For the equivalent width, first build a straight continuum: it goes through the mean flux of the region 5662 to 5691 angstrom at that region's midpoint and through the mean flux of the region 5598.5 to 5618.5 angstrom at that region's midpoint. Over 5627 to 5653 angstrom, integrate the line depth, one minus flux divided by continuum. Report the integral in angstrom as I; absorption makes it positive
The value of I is -0.6 angstrom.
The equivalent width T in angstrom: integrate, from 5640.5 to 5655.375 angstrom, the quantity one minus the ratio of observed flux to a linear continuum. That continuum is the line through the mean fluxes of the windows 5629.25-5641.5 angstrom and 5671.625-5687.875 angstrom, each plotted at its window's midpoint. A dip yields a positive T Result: 0.0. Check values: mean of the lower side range 41.6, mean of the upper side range 41.5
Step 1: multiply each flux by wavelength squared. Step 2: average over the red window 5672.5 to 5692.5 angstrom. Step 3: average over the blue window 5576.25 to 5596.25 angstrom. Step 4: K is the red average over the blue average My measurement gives 1.1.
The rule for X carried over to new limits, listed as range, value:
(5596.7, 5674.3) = 40.9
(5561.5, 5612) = 39.9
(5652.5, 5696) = 41.4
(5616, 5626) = 39.4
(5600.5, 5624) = 40.2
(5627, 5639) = 41.6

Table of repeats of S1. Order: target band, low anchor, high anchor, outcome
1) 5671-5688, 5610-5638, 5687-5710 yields -0.03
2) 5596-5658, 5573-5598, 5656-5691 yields -0.02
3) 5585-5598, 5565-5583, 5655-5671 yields 0.06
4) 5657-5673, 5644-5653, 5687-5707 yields 0.00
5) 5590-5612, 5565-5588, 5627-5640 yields 0.03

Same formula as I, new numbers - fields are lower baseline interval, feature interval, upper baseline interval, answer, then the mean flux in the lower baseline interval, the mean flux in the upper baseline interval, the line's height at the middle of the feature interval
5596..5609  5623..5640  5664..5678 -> -0.1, 39.8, 42.2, 40.8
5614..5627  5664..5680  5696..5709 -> -1.1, 39.5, 39.4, 39.4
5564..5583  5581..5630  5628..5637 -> 1.5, 40.3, 41.6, 41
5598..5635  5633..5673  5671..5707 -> -0.7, 40.4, 41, 40.7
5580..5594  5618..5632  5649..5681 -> 0.0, 39.2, 41.7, 40.4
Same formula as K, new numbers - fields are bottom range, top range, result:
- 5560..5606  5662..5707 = 1.07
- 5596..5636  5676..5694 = 1.04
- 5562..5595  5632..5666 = 1.07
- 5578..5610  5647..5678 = 1.08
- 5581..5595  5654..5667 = 1.08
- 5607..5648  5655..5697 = 1.03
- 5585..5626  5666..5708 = 1.07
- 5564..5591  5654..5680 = 1.08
